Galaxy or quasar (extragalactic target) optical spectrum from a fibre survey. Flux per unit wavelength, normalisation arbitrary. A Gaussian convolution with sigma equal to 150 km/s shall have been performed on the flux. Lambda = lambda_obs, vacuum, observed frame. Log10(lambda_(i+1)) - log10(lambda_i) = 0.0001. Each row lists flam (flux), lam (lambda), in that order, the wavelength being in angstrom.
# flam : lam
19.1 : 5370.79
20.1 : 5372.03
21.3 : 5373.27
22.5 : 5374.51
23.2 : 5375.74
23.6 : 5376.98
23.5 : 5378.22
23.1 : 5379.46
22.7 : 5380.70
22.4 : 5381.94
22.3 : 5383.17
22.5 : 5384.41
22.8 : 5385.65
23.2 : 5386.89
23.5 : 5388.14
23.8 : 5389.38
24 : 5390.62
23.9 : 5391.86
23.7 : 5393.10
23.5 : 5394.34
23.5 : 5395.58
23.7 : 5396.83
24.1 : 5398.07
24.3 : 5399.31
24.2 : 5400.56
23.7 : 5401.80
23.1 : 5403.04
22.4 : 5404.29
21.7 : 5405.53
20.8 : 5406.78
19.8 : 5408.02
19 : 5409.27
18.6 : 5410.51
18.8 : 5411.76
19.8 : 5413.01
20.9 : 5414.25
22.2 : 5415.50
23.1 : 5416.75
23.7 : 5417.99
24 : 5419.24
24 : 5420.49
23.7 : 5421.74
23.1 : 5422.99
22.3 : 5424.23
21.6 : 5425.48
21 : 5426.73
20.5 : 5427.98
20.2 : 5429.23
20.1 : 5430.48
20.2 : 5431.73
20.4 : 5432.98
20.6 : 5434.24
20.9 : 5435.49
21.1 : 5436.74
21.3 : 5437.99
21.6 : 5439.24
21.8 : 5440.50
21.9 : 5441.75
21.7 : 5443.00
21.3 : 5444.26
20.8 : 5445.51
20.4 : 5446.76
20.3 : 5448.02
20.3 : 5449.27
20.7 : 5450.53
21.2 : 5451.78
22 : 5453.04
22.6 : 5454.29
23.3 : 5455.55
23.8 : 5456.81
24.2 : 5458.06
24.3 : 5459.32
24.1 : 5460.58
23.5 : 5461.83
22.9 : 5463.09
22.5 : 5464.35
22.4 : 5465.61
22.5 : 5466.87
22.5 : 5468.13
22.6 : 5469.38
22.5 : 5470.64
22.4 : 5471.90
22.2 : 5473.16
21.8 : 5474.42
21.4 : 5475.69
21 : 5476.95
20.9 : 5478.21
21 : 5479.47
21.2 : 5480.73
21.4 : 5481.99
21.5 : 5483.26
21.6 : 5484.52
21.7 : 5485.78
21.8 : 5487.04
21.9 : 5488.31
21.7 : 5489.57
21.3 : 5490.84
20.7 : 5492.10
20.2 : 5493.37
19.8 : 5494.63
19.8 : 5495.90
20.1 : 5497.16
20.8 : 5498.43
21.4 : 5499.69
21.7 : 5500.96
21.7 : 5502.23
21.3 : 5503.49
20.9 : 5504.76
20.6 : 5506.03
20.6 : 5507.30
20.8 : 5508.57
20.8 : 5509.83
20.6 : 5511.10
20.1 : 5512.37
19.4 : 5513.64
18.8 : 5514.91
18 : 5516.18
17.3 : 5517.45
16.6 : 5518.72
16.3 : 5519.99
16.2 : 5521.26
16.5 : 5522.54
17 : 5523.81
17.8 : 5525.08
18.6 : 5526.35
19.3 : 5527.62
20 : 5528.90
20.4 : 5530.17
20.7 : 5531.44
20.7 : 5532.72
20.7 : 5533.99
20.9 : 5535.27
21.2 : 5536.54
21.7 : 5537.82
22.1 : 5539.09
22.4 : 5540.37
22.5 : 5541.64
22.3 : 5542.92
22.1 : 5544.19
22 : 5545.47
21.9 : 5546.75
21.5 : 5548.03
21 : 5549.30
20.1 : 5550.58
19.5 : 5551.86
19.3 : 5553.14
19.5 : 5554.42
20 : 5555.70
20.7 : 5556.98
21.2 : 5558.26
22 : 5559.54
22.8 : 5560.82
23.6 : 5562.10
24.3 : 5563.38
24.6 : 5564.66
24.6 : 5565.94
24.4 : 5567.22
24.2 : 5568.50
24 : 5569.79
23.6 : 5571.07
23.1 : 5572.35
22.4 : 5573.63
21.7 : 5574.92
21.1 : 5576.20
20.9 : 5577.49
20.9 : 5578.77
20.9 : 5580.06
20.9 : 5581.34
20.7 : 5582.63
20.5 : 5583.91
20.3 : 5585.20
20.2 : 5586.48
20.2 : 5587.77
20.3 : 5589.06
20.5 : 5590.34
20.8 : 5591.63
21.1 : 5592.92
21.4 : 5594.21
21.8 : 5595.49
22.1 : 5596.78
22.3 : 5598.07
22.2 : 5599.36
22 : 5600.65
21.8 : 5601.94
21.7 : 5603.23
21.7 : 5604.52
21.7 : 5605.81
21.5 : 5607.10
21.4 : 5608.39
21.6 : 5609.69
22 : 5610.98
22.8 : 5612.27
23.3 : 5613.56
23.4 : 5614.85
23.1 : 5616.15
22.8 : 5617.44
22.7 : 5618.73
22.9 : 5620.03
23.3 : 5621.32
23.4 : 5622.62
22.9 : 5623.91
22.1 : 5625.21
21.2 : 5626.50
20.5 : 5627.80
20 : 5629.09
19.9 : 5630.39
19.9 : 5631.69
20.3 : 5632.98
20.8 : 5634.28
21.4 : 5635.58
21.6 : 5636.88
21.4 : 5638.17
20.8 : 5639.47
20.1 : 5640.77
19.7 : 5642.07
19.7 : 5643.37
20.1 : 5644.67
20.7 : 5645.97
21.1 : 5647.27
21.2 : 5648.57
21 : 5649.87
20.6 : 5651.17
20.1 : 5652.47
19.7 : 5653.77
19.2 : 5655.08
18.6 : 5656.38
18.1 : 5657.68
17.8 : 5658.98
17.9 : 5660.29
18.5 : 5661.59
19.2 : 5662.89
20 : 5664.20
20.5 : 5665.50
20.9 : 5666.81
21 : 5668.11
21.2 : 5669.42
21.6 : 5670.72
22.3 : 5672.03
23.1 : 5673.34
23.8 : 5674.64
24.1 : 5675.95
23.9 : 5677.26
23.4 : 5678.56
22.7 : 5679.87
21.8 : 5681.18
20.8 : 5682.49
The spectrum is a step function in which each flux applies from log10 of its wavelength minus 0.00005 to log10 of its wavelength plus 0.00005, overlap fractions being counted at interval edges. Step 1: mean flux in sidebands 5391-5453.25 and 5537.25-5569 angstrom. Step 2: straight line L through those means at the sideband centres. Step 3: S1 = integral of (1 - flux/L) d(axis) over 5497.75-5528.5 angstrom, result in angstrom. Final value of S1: 3.7 angstrom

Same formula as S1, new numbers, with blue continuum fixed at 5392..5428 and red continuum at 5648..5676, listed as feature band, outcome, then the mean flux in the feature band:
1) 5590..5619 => -1.6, 22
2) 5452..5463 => -0.7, 23.4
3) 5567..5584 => -0.8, 22.1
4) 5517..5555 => 2.5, 20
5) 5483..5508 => 0.7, 21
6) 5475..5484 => 0.2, 21.2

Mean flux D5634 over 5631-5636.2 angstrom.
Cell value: 20.6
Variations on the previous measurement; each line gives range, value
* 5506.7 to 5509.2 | 20.7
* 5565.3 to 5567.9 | 24.5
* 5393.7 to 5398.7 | 23.7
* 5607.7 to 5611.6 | 21.6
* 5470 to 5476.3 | 22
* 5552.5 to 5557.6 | 19.9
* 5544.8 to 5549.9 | 21.6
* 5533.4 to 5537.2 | 20.9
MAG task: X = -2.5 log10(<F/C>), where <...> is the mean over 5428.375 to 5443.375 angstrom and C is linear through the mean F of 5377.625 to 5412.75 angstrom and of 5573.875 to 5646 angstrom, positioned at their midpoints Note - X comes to 0.07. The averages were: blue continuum 22.6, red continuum 21.4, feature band 21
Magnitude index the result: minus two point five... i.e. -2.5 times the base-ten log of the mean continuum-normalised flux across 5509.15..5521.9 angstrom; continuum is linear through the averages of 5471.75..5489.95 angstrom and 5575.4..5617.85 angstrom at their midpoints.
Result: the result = 0.169 mag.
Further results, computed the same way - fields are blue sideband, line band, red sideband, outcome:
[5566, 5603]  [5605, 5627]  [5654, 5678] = -0.06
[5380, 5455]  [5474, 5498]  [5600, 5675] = 0.03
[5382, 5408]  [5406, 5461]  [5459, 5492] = 0.05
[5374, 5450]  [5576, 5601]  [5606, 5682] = 0.02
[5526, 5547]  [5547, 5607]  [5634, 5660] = -0.04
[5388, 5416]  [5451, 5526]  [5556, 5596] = 0.06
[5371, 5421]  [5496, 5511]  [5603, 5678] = 0.05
